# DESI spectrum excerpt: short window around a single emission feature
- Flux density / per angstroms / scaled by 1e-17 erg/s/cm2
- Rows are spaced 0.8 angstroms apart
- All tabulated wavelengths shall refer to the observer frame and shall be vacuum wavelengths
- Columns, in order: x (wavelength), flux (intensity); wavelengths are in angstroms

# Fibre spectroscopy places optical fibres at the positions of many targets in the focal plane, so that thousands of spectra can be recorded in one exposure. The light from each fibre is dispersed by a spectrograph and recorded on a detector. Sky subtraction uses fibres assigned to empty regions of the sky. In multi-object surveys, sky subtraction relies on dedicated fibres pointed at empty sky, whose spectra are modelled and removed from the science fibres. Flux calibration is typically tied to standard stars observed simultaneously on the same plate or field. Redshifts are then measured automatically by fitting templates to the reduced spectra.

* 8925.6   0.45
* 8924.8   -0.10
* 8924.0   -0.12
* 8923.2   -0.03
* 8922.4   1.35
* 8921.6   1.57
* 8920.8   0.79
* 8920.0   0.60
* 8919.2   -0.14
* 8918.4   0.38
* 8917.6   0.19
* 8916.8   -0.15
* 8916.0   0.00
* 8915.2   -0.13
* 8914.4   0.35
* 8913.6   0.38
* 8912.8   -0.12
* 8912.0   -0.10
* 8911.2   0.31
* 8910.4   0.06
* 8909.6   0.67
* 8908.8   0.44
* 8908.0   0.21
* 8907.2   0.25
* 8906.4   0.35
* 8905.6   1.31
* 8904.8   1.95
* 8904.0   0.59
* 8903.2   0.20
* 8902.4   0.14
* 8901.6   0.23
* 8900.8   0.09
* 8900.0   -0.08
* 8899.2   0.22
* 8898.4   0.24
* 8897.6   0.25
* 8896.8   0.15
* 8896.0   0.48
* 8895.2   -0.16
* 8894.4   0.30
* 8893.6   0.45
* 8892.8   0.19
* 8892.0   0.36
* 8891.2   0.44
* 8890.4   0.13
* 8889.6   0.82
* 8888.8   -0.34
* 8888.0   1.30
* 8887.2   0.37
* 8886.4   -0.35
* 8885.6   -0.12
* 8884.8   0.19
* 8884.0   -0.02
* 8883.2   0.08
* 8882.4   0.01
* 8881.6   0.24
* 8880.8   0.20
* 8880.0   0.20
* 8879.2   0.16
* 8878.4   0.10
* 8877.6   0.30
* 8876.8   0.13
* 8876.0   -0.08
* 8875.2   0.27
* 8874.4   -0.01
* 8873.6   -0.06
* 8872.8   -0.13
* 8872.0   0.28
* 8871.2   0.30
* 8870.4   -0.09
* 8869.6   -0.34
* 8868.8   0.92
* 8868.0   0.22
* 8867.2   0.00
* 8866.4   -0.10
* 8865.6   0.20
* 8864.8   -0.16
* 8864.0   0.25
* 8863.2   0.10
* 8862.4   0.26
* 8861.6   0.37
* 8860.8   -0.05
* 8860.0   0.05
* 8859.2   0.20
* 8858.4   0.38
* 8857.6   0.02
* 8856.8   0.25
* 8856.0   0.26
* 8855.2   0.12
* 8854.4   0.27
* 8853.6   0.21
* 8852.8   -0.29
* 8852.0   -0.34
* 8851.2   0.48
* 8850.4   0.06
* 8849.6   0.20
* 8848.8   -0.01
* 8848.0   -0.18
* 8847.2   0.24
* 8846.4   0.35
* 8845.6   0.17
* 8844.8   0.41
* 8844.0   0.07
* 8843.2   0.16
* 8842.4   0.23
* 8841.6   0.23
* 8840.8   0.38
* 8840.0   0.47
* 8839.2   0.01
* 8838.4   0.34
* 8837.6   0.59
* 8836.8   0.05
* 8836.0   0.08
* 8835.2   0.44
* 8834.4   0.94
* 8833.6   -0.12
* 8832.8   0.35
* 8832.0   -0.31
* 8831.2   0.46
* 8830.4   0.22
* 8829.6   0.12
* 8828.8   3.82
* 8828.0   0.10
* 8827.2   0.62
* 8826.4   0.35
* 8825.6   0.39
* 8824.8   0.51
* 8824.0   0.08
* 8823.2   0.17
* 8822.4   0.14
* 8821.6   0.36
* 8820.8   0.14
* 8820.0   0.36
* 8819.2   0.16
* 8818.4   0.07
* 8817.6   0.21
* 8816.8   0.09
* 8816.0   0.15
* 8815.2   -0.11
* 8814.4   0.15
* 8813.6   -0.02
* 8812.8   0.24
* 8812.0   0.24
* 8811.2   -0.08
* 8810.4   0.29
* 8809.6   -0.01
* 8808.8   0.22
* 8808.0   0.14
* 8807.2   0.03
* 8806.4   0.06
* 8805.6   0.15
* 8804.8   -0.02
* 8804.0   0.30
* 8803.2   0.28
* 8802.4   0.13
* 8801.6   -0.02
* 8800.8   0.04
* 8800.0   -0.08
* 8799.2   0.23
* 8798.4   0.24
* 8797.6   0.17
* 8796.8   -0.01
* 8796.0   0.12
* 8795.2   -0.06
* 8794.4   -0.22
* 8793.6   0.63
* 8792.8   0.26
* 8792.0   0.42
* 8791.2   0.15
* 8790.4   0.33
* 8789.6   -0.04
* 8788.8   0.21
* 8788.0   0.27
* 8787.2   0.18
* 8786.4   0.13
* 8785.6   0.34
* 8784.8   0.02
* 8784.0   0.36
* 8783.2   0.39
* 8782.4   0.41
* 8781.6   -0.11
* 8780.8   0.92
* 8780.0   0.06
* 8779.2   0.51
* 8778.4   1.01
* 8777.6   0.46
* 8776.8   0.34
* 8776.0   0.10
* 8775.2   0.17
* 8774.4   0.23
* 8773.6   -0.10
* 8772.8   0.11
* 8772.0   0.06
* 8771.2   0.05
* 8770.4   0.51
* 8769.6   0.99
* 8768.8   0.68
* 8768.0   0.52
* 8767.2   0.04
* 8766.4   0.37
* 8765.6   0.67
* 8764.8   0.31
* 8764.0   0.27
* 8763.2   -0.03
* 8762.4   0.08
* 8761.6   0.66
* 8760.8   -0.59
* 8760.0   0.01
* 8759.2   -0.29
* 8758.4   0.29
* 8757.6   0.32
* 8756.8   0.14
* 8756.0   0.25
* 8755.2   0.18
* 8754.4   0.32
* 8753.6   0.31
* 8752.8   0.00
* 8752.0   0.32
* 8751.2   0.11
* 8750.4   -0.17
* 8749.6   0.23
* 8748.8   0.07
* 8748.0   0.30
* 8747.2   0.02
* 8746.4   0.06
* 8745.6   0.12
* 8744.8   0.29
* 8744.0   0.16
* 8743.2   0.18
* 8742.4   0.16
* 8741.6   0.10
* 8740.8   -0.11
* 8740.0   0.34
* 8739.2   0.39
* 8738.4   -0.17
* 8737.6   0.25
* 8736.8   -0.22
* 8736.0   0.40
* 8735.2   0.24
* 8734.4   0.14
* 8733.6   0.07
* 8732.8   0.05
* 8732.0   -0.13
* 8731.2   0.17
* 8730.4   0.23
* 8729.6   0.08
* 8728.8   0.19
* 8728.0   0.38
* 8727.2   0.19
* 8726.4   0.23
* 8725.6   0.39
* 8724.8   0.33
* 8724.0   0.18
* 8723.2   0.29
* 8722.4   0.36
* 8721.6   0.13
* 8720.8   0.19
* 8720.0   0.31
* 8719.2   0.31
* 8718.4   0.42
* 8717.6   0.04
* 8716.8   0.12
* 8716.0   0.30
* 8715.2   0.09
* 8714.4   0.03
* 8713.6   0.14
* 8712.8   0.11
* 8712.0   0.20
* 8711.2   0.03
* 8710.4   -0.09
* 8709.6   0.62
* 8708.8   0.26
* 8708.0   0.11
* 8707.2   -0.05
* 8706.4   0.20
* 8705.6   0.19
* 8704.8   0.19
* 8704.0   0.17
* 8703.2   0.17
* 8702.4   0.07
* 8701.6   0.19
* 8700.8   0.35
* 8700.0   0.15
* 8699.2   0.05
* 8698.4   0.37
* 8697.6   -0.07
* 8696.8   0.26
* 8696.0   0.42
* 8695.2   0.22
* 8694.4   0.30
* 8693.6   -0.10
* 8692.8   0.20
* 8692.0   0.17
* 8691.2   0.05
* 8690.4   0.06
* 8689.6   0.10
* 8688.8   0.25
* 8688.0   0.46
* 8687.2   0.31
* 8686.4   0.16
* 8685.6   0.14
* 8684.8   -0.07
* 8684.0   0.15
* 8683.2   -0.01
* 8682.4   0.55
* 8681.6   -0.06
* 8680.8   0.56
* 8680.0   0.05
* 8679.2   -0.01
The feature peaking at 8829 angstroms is Hgamma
